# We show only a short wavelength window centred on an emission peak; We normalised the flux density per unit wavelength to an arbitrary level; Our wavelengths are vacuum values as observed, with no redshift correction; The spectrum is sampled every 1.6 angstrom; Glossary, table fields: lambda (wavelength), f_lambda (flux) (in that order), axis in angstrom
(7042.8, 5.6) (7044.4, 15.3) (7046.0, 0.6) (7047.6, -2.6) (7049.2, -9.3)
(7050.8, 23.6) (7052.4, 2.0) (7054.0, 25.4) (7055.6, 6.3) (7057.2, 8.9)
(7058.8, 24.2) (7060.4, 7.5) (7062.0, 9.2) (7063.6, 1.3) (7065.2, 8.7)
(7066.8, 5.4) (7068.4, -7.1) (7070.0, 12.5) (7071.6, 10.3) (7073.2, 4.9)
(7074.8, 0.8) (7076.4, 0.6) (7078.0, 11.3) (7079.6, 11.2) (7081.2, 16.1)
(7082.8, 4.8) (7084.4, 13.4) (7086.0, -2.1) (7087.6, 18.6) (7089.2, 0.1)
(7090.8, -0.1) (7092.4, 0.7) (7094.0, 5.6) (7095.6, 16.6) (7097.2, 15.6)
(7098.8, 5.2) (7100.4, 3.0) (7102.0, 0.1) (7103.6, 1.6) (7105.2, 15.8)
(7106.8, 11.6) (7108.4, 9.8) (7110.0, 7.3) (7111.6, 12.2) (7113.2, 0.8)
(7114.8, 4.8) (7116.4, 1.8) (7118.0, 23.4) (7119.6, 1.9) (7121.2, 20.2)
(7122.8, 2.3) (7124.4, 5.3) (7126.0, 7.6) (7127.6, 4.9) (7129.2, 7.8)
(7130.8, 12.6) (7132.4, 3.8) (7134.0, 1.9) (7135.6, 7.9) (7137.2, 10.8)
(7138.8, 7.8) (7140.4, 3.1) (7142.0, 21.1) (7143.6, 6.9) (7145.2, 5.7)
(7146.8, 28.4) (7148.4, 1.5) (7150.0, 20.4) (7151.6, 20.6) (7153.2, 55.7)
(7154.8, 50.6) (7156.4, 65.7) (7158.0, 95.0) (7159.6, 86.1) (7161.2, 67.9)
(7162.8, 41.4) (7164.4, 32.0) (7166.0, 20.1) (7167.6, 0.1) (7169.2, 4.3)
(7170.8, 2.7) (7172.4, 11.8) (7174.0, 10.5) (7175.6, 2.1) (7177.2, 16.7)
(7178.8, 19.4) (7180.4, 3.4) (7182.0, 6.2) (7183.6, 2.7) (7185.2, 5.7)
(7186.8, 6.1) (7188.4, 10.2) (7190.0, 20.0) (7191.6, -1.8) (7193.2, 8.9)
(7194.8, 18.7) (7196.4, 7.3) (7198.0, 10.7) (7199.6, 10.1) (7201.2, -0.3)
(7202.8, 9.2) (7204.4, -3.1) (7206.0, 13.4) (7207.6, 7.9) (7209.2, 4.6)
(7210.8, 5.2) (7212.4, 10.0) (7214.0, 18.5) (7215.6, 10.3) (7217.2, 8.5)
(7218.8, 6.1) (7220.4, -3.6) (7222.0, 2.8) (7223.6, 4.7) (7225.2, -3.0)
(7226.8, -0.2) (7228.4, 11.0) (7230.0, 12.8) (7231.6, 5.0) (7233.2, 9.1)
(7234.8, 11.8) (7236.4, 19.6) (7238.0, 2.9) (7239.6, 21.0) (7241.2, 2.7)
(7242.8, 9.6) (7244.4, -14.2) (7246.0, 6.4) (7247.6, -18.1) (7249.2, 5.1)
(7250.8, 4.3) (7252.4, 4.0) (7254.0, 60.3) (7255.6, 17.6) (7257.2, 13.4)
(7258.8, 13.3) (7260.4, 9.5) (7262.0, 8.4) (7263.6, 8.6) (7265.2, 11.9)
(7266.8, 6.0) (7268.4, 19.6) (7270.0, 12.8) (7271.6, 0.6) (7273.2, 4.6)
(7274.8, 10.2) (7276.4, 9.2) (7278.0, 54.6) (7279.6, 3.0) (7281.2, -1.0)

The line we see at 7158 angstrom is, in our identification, [O II]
